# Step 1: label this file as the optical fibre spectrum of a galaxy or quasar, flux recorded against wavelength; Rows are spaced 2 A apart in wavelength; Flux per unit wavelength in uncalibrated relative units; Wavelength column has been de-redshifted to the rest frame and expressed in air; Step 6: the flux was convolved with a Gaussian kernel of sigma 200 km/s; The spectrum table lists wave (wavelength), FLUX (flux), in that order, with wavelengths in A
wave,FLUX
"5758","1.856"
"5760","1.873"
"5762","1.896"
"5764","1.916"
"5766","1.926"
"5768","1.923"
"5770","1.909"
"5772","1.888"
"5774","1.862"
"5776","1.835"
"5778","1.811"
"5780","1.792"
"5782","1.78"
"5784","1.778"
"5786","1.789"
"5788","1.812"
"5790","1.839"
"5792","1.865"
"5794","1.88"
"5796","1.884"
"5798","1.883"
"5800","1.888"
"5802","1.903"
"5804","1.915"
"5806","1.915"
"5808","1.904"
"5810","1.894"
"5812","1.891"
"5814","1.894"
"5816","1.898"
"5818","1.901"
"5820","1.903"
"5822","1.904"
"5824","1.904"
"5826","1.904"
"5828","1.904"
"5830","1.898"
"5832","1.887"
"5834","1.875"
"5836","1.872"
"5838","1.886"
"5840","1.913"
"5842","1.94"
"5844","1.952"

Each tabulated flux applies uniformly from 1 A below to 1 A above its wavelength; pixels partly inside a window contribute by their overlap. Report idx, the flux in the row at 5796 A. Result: 1.884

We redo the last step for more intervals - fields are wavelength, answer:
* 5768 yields 1.923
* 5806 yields 1.915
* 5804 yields 1.915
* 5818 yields 1.901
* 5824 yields 1.904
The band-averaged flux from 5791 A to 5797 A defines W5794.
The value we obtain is 1.88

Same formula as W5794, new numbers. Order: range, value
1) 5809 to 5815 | 1.89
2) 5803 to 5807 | 1.92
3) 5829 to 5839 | 1.88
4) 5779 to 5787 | 1.78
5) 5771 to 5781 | 1.84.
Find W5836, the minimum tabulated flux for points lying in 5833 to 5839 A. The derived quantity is 1.872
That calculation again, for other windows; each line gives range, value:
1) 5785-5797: 1.789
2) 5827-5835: 1.875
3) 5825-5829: 1.904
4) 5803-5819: 1.891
